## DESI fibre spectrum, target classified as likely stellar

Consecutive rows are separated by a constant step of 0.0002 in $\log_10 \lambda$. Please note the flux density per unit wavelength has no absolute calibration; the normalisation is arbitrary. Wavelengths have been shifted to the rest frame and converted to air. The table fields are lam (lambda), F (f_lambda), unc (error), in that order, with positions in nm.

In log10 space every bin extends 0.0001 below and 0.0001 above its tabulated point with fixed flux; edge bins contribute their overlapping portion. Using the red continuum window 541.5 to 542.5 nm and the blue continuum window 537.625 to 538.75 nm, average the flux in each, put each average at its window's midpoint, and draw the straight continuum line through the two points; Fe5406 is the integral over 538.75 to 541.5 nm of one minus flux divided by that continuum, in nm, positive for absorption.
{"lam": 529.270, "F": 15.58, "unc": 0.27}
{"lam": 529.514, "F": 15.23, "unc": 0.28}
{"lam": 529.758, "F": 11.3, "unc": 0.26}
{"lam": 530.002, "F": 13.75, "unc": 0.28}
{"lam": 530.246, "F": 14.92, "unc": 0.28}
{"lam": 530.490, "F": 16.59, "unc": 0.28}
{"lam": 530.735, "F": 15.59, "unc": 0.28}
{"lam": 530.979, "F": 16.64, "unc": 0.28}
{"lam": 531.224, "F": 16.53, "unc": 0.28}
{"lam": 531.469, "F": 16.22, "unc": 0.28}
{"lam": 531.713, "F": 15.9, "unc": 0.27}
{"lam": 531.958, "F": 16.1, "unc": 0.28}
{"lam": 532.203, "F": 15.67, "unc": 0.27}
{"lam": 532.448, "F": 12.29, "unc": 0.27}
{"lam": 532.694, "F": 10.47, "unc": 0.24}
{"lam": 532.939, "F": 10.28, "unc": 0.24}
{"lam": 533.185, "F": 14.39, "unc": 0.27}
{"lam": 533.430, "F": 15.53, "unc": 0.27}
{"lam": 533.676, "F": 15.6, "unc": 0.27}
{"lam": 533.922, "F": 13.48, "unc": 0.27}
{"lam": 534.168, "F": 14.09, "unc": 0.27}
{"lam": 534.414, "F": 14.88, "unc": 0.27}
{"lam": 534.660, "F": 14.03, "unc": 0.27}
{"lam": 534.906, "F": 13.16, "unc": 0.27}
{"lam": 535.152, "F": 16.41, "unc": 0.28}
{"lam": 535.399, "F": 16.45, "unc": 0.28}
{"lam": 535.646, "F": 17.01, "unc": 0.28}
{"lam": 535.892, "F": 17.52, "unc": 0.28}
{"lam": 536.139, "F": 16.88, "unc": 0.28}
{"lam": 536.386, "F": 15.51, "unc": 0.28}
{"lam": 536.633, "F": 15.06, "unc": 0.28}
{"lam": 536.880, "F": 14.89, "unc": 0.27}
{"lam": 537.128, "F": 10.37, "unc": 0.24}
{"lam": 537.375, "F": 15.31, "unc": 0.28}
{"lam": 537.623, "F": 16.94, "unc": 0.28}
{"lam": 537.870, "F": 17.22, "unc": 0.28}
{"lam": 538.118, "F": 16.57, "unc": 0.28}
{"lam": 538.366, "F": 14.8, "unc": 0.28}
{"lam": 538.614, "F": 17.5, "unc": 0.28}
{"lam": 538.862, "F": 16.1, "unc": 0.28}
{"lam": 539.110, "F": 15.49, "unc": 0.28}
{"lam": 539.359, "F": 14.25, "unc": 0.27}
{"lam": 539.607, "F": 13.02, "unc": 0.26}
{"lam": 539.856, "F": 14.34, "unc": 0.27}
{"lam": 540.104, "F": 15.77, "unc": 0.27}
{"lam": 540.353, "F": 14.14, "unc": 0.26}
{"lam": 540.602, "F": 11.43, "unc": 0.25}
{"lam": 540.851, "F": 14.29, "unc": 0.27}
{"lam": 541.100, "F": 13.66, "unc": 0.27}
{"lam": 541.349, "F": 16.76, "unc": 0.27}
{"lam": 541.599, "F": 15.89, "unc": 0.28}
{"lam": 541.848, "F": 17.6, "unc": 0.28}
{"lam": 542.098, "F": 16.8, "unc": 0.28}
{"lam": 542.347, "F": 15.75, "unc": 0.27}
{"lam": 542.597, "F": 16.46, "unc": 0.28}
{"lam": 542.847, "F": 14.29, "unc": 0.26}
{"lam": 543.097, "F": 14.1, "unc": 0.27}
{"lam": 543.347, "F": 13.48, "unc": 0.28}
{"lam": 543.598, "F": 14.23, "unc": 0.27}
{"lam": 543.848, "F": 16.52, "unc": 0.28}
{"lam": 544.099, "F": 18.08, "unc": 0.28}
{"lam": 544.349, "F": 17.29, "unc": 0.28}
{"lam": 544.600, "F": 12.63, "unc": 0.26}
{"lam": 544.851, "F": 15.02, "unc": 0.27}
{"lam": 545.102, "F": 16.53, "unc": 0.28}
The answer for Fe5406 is 0.34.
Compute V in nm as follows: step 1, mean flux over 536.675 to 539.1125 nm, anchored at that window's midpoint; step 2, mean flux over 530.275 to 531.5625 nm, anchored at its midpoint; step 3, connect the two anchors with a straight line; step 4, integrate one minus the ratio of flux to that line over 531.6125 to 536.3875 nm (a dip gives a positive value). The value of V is 0.339 nm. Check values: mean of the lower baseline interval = 16.2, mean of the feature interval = 14.8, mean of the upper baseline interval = 15.5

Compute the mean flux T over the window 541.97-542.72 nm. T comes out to 16.3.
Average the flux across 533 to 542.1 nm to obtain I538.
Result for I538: 15.2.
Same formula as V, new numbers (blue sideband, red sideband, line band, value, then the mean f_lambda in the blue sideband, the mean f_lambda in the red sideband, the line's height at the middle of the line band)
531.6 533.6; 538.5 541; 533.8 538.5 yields -0.35 nm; 13.9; 14.6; 14.2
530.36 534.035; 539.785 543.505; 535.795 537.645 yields -0.04 nm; 14.8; 15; 14.9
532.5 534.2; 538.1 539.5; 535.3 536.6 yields -0.19 nm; 13.3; 15.7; 14.4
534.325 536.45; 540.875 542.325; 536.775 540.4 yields 0.17 nm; 15.8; 16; 15.9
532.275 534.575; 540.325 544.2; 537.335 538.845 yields -0.21 nm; 13.5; 15.2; 14.4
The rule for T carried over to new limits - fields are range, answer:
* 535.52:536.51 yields 16.7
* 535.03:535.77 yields 16.6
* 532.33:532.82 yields 11.4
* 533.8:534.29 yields 13.8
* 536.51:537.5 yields 13.9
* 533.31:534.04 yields 14.9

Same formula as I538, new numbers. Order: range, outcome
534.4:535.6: 15.1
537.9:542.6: 15.3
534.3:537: 15.6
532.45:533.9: 13.2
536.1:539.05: 15.6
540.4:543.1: 15.2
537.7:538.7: 16.5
